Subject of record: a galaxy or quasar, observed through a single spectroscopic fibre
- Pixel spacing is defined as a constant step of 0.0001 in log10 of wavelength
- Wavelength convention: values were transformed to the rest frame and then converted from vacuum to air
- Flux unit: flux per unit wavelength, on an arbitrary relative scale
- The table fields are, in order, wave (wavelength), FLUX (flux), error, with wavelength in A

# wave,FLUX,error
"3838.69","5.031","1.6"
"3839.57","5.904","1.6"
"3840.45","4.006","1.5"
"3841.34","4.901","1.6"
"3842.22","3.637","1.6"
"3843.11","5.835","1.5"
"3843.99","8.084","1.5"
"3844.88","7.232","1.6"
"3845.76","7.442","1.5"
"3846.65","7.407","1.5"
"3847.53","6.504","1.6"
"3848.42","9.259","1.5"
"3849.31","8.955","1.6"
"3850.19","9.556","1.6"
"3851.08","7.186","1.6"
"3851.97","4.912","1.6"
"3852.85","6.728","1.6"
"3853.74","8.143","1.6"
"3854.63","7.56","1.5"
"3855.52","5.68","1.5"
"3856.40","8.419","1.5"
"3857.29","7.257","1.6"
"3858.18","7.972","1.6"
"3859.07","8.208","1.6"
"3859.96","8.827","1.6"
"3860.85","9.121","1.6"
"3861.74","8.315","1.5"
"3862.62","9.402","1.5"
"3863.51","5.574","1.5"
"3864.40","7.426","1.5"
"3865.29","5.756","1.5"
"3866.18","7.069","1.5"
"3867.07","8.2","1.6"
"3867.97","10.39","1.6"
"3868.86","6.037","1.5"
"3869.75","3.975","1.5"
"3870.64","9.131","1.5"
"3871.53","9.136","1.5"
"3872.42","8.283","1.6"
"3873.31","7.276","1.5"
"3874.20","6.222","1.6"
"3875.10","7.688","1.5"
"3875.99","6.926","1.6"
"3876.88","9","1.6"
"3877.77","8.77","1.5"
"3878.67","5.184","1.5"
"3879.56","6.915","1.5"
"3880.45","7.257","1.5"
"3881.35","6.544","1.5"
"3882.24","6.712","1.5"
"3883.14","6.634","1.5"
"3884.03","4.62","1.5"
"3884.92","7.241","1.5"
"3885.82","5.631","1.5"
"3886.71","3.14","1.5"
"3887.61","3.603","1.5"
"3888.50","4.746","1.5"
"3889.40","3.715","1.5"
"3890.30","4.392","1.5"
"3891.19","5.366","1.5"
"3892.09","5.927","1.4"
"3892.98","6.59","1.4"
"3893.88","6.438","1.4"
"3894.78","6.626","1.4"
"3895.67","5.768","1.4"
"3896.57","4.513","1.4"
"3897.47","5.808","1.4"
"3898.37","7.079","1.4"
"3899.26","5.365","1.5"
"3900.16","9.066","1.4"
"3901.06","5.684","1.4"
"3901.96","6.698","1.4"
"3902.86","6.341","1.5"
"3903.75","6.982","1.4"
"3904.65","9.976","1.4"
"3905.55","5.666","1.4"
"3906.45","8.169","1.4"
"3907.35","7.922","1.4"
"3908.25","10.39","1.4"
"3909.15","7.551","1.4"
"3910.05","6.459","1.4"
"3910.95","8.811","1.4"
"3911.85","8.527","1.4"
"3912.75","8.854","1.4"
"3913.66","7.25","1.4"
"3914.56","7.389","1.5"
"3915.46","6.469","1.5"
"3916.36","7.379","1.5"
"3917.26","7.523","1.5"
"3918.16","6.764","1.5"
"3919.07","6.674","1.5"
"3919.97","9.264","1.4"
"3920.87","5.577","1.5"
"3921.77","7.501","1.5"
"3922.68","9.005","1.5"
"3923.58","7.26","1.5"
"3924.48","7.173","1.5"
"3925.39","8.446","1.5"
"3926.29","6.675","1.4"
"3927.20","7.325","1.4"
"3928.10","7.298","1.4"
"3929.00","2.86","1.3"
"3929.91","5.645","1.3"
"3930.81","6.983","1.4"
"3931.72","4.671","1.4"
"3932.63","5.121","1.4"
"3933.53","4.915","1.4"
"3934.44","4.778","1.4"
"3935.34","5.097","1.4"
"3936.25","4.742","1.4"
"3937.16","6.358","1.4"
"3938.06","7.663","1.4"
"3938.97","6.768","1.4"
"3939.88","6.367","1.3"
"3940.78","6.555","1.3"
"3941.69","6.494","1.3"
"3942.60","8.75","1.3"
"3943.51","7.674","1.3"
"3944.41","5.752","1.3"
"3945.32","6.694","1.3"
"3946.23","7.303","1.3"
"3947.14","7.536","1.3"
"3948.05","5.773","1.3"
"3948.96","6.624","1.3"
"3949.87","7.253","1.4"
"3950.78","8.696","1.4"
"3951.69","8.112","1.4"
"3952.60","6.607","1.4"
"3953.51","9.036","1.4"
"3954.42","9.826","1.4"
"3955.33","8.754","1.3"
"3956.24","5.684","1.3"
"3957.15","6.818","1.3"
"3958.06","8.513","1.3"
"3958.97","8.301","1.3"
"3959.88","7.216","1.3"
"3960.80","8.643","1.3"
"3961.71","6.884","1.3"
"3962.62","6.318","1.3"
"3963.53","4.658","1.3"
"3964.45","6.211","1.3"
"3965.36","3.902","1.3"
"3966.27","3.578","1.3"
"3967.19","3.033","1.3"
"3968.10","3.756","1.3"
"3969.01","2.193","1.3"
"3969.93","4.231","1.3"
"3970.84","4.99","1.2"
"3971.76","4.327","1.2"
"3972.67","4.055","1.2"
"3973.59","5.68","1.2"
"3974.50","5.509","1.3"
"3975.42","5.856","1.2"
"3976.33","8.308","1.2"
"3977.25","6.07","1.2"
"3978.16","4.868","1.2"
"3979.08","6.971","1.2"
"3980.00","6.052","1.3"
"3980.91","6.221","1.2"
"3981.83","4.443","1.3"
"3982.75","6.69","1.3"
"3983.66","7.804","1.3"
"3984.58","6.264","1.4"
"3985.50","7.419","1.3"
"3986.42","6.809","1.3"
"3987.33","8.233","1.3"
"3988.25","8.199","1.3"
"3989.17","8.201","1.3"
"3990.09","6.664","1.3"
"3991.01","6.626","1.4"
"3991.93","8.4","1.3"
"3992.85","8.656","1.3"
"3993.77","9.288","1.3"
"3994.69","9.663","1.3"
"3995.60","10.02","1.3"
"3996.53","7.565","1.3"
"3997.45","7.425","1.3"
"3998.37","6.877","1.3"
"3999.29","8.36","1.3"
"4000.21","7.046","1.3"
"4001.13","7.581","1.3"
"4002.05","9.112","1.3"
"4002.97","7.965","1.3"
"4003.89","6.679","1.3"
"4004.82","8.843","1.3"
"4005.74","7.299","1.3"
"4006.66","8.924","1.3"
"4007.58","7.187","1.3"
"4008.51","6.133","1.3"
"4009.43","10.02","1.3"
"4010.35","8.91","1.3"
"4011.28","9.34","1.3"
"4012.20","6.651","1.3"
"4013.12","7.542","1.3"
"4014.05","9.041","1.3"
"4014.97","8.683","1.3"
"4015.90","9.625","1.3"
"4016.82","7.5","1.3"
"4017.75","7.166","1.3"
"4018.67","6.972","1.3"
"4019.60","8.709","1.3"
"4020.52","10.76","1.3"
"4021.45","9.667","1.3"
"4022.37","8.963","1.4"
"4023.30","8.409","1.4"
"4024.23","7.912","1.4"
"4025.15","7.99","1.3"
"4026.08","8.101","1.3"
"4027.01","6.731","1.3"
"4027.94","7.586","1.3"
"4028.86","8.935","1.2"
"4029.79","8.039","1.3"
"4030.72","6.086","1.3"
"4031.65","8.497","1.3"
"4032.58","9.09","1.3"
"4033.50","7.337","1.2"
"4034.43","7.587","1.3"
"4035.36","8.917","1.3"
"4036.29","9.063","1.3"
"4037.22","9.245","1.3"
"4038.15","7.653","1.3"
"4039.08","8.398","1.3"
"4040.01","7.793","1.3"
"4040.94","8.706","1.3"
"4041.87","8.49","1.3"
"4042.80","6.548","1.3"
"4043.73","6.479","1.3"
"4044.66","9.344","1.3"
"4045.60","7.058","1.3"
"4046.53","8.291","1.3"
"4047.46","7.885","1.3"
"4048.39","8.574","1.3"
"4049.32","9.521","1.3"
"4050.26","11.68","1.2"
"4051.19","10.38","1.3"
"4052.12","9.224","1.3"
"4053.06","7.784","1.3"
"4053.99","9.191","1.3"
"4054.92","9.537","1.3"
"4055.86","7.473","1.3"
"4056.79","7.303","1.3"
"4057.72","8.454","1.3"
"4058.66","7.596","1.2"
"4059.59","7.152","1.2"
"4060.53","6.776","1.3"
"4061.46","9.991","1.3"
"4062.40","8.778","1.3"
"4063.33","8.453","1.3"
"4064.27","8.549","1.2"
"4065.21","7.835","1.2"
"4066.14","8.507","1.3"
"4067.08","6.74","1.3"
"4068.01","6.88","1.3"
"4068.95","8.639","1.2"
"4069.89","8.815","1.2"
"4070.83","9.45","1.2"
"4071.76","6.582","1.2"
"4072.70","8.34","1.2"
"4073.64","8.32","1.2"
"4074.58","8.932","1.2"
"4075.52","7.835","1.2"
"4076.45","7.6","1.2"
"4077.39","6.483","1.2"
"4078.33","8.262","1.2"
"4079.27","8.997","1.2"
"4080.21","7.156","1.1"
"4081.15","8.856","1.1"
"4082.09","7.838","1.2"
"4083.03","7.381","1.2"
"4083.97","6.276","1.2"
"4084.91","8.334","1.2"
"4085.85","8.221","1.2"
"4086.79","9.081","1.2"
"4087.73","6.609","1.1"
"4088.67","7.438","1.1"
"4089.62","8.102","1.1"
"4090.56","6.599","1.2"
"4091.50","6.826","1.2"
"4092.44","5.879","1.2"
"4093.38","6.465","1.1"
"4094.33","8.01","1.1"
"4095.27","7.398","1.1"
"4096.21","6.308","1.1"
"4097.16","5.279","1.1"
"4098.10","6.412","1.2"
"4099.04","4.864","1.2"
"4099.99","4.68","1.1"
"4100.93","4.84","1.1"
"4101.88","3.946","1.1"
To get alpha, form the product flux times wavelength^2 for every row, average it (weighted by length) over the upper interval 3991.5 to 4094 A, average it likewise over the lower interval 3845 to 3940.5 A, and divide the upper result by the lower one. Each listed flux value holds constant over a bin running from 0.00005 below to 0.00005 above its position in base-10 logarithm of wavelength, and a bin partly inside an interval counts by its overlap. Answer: 1.3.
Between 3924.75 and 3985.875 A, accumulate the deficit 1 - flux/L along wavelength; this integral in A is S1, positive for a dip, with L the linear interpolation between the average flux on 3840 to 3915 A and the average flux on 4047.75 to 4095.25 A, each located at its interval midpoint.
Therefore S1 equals 9.3 A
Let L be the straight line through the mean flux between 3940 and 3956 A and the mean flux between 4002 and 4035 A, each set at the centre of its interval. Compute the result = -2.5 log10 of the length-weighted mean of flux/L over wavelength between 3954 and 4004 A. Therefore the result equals 0.16 mag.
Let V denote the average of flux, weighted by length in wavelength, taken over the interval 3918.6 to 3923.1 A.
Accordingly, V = 7.58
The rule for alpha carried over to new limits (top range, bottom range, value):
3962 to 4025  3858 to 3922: 1.08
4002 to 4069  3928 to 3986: 1.38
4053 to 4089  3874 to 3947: 1.31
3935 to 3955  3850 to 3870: 0.99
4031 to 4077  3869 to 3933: 1.33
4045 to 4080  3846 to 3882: 1.22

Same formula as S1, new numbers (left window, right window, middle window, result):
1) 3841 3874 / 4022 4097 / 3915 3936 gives 3.0 A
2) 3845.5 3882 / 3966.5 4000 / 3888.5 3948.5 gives 3.1 A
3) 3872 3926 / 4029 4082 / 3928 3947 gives 2.8 A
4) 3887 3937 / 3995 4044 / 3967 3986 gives 5.1 A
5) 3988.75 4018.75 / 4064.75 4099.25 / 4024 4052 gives -1.6 A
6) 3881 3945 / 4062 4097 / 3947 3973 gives 2.4 A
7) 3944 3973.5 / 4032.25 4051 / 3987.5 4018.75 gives -2.8 A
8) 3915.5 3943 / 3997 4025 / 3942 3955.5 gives -1.2 A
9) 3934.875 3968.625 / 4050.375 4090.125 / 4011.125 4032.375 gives -1.9 A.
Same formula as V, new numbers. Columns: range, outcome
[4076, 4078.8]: 7.44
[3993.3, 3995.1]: 9.46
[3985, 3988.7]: 7.65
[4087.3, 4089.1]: 7.03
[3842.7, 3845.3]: 7.06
